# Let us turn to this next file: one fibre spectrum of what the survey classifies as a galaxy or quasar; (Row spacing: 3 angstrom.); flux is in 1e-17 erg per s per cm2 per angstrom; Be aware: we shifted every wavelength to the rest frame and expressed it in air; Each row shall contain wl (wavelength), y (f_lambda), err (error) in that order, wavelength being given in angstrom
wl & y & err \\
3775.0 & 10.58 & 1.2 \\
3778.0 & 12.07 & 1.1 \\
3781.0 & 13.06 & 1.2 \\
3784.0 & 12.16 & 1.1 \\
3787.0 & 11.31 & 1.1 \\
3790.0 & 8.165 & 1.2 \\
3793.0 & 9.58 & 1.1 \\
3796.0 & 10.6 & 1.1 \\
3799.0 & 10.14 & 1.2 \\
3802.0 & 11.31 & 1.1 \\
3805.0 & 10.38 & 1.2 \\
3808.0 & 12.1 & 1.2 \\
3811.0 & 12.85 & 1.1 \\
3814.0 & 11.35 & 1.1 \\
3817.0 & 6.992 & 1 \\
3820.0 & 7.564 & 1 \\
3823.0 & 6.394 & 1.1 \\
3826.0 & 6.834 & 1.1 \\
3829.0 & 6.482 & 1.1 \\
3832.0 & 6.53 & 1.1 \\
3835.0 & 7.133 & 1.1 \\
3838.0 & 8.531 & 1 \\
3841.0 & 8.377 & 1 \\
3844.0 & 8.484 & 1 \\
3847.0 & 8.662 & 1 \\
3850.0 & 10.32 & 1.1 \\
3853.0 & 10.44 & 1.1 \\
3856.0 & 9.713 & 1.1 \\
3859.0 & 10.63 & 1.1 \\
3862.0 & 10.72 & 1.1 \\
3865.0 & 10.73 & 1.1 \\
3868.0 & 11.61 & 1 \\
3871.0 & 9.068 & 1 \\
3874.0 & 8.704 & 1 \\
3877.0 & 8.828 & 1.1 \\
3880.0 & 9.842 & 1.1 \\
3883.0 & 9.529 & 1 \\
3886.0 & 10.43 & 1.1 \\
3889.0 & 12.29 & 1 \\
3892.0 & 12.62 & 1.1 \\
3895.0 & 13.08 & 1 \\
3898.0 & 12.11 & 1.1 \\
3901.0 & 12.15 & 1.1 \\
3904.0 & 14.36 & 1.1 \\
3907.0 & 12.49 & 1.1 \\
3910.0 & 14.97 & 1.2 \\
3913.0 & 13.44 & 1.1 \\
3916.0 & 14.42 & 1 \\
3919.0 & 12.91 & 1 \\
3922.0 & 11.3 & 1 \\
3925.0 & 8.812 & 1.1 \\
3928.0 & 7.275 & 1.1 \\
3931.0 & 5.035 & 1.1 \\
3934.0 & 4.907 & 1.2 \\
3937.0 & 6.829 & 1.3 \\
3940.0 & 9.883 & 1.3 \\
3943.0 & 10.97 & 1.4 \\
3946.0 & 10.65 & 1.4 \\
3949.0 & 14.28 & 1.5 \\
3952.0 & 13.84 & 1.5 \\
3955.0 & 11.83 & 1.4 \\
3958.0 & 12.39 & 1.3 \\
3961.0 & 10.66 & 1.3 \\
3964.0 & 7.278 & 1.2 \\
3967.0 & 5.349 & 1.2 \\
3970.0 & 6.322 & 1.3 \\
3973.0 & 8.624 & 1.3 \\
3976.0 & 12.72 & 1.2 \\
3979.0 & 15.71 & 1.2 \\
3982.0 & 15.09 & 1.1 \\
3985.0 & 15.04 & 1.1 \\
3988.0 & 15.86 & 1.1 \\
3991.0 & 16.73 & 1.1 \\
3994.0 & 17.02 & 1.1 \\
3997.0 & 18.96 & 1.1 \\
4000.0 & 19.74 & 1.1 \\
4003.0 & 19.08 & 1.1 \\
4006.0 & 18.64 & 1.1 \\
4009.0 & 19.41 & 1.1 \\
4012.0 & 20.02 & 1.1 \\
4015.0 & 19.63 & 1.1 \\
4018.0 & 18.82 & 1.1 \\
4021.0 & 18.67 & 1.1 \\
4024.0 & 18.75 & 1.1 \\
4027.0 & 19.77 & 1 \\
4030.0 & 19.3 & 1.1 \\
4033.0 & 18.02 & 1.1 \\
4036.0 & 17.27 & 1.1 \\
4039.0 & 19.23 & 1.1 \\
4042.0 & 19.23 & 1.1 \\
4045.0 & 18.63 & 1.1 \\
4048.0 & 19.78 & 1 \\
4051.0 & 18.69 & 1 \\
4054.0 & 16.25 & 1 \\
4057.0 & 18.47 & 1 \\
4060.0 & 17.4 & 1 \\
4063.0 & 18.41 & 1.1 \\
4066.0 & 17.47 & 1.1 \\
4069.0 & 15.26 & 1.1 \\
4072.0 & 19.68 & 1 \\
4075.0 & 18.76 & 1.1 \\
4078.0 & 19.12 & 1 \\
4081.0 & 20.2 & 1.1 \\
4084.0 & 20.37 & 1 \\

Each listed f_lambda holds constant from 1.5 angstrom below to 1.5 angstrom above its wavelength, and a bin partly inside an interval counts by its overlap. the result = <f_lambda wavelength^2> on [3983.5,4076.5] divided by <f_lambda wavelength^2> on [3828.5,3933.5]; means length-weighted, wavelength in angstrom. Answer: 1.9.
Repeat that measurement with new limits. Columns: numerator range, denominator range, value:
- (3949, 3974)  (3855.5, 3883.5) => 1.03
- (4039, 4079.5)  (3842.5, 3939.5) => 1.89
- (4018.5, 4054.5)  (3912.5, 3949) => 2.02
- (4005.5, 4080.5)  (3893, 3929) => 1.61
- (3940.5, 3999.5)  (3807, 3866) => 1.51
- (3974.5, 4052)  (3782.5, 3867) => 2.11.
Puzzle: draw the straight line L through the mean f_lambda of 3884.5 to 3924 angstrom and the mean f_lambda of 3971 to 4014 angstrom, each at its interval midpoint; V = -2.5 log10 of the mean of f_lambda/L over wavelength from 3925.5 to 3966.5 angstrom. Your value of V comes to 0.46 mag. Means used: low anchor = 12.8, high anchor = 16.5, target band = 9.55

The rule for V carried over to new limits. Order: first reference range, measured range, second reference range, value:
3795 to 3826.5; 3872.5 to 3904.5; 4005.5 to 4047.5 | 0.18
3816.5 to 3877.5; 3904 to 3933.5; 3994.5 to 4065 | 0.13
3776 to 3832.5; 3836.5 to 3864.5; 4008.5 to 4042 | 0.22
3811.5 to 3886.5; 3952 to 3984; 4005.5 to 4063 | 0.37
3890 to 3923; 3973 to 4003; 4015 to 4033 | 0.08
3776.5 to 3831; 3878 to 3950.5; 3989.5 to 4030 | 0.31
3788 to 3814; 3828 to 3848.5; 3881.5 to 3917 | 0.42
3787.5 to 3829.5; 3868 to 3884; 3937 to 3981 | 0.07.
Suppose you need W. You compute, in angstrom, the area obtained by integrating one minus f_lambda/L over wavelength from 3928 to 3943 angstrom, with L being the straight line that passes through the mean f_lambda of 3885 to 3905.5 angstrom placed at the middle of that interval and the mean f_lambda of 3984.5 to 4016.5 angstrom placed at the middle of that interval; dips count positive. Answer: 7.7 angstrom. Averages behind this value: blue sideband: 12.5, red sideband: 18.3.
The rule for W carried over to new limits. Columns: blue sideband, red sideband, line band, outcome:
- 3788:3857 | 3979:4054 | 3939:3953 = 2.8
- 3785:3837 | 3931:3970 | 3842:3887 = -2.4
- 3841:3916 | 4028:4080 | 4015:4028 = -1.6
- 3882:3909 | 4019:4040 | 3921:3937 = 7.5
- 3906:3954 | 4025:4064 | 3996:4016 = -4.4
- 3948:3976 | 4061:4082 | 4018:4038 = -4.8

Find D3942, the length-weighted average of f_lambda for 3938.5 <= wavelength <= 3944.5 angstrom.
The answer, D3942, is 10.4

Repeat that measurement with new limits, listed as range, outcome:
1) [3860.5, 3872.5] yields 10.5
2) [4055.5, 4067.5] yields 17.9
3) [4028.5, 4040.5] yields 18.5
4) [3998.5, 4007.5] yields 19.2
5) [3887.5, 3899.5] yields 12.5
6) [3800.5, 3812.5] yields 11.7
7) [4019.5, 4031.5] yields 19.1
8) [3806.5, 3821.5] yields 10.2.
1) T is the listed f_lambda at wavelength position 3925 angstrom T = 8.812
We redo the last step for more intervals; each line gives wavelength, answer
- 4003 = 19.08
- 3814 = 11.35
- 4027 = 19.77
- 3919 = 12.91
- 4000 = 19.74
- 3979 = 15.71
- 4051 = 18.69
